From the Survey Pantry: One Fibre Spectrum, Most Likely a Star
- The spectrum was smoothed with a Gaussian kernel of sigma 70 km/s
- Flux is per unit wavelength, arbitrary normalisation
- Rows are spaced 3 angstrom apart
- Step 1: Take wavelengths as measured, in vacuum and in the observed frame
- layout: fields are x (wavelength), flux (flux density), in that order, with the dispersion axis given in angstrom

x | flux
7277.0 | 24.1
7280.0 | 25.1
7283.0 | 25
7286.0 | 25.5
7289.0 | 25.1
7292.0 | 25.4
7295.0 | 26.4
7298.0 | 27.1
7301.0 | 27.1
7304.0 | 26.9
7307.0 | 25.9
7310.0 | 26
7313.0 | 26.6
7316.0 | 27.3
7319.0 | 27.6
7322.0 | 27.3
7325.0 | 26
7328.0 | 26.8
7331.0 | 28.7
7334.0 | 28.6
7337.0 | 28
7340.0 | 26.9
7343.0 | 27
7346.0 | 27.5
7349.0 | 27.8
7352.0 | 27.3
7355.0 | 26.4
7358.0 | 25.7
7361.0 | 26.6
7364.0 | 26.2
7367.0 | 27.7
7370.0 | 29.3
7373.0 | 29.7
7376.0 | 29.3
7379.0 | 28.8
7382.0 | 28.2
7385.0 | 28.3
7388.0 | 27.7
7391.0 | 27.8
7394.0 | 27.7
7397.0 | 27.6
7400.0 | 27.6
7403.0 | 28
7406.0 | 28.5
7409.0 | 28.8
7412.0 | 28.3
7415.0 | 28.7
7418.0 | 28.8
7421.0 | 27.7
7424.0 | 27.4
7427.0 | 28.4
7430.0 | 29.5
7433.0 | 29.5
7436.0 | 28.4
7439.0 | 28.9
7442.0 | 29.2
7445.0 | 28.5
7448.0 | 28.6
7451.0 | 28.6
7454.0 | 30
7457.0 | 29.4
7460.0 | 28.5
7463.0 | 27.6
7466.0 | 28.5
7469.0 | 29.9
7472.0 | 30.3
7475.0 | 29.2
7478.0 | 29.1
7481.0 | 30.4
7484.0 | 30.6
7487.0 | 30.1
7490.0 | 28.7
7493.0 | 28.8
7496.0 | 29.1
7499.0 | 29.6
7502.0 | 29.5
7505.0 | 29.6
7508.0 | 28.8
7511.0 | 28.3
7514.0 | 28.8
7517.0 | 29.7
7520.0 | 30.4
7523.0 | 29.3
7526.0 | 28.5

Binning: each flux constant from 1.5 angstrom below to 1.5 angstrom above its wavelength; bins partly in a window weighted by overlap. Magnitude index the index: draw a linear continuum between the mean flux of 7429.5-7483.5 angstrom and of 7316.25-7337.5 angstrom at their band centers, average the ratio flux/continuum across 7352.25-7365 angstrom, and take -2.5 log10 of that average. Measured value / 0.064 mag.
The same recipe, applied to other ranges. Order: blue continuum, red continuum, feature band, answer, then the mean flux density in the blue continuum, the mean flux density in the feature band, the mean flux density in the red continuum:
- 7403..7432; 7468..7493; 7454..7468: 0.023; 28.4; 28.7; 29.7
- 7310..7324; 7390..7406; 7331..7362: 0.002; 27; 27.3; 27.8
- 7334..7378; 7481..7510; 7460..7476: 0.002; 27.6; 29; 29.5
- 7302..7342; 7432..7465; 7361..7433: -0.005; 27.1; 28.3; 28.8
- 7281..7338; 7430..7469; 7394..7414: 0.002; 26.7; 28.1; 28.9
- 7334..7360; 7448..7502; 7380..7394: -0.007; 27.2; 28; 29.3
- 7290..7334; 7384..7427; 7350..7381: -0.006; 26.8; 27.7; 28.1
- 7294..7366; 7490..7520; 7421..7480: -0.015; 27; 28.9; 29.2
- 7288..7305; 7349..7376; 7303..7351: -0.012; 26.4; 27.2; 27.5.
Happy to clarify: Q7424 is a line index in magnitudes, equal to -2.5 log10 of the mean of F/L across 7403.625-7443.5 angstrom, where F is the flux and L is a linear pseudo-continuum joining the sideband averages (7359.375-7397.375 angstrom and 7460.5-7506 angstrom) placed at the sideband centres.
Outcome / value 0.001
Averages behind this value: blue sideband 28.1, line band 28.6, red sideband 29.4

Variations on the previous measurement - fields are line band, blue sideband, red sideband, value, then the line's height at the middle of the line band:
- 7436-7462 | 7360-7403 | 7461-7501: 0.00 mag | 28.9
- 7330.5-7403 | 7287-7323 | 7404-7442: -0.01 mag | 27.6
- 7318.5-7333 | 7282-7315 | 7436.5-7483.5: -0.03 mag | 26.6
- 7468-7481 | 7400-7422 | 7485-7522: -0.03 mag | 29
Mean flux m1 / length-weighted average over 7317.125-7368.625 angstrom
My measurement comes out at 27.2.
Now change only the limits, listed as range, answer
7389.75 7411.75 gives 28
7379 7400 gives 27.9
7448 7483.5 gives 29.2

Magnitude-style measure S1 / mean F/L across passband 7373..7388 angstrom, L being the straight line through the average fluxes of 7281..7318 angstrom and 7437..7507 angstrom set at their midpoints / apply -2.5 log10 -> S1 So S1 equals -0.04 mag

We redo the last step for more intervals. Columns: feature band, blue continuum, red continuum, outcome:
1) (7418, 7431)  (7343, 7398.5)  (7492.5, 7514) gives 0.001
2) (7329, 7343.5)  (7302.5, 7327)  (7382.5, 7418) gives -0.032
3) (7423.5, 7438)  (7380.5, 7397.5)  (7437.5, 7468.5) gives -0.009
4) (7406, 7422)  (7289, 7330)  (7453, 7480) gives -0.007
